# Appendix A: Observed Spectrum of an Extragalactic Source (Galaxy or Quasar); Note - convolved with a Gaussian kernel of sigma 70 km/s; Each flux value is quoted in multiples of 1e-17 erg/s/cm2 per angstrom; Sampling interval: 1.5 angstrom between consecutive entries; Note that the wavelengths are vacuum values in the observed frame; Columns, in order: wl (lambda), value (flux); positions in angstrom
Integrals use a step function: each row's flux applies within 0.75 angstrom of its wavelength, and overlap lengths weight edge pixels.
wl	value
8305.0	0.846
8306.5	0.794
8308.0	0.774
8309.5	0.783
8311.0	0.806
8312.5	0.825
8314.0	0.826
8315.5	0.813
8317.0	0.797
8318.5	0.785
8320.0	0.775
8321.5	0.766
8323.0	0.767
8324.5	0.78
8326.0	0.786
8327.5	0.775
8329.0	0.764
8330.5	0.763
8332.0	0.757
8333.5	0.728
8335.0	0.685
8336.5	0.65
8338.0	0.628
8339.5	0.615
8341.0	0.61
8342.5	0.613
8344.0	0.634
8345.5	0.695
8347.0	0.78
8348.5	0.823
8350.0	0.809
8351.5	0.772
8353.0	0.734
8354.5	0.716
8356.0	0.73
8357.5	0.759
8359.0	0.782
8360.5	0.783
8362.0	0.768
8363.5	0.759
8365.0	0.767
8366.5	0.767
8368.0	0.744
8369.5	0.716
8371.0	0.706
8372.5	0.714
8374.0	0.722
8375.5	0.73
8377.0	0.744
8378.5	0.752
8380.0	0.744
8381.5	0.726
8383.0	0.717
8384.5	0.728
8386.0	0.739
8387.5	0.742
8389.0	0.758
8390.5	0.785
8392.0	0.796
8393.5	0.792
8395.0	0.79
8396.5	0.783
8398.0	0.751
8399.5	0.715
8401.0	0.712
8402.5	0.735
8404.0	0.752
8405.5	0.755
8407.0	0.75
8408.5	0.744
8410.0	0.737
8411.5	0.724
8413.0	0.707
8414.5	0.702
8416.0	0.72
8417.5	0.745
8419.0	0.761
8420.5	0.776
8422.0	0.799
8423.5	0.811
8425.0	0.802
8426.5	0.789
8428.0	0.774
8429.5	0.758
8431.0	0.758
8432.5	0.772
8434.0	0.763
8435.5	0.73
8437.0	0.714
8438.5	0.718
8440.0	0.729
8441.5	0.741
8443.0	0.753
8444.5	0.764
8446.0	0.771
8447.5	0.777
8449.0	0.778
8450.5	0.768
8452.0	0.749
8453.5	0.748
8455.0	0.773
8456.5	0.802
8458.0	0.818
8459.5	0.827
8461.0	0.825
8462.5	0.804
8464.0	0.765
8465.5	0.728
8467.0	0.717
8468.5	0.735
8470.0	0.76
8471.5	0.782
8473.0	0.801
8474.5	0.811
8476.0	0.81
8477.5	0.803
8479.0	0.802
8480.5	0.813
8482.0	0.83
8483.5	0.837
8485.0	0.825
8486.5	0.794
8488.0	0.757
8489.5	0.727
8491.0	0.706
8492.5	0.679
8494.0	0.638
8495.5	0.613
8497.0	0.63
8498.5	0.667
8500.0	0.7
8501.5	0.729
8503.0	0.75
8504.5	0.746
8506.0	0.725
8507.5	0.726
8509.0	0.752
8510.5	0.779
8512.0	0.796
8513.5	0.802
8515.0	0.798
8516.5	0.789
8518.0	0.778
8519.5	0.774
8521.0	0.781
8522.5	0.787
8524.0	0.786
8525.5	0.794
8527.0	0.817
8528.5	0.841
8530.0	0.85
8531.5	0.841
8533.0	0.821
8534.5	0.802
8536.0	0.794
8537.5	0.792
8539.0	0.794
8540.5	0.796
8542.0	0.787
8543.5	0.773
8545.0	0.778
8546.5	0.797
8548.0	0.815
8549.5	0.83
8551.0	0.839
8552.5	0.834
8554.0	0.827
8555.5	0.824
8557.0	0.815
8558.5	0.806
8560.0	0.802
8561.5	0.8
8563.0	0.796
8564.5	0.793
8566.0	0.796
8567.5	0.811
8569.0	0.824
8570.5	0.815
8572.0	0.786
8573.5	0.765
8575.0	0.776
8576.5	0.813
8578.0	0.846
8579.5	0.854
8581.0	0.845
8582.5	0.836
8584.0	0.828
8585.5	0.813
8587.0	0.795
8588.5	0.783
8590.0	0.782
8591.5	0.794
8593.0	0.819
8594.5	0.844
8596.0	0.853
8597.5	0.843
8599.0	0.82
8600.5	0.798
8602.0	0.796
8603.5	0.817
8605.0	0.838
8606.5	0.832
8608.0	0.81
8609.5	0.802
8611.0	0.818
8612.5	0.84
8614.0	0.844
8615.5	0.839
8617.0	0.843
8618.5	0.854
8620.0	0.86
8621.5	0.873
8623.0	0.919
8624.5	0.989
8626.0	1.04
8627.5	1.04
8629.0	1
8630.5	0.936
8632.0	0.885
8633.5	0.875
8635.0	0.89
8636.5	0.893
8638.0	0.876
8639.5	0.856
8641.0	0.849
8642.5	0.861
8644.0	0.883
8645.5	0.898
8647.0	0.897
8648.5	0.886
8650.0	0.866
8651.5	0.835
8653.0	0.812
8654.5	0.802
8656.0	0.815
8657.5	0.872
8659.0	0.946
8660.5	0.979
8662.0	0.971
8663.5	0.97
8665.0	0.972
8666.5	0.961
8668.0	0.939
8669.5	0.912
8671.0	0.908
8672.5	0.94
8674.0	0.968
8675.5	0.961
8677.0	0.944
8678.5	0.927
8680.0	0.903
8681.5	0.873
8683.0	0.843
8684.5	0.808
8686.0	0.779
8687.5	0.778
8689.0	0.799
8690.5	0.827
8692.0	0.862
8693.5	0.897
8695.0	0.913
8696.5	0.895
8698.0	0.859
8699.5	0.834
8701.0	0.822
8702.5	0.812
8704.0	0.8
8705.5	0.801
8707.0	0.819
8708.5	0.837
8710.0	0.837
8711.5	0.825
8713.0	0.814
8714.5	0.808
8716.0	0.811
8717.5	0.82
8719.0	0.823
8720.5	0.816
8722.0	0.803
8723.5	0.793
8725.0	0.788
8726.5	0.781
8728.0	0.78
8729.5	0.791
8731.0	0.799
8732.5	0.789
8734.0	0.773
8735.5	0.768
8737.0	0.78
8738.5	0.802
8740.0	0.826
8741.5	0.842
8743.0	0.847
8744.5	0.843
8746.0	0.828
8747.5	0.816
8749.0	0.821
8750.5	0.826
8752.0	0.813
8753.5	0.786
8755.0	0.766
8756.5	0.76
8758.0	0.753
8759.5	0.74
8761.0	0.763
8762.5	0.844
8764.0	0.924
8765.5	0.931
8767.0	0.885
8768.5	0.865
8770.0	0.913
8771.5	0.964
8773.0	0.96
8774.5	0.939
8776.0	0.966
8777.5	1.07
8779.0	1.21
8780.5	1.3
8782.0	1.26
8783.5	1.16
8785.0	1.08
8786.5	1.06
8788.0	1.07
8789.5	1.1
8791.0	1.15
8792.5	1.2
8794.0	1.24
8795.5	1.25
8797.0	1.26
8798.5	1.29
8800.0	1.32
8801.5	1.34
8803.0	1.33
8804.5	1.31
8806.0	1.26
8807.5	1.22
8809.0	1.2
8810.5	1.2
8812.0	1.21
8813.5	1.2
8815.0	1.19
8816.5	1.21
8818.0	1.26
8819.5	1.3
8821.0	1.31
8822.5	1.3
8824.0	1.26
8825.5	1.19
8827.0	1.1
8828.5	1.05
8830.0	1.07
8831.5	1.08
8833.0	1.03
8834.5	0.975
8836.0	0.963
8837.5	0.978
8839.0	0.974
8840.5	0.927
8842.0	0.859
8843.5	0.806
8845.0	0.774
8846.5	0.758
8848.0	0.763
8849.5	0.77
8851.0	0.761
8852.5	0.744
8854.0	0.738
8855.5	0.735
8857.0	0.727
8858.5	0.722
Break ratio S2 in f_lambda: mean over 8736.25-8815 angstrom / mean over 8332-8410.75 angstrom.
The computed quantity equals 1.4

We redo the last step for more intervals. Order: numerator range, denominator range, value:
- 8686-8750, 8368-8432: 1.09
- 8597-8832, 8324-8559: 1.24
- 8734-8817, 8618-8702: 1.14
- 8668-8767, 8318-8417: 1.13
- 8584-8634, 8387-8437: 1.13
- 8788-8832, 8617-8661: 1.36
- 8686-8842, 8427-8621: 1.23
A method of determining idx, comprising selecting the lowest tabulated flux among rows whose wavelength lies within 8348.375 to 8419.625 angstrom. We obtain 0.702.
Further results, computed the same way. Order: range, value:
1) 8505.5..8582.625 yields 0.725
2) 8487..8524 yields 0.613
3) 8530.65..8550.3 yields 0.773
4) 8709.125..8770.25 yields 0.74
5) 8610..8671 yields 0.802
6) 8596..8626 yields 0.796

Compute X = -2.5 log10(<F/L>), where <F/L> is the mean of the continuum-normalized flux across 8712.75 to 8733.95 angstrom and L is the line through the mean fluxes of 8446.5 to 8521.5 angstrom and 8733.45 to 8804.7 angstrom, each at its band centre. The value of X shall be 0.19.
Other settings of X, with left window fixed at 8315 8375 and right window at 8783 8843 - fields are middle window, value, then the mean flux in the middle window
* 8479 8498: 0.173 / 0.739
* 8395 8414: 0.073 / 0.74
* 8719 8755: 0.332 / 0.804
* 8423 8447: 0.083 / 0.759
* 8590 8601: 0.173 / 0.822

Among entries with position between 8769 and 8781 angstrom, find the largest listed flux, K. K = 1.3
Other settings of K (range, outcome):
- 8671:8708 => 0.968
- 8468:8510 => 0.837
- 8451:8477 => 0.827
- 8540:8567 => 0.839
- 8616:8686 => 1.04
